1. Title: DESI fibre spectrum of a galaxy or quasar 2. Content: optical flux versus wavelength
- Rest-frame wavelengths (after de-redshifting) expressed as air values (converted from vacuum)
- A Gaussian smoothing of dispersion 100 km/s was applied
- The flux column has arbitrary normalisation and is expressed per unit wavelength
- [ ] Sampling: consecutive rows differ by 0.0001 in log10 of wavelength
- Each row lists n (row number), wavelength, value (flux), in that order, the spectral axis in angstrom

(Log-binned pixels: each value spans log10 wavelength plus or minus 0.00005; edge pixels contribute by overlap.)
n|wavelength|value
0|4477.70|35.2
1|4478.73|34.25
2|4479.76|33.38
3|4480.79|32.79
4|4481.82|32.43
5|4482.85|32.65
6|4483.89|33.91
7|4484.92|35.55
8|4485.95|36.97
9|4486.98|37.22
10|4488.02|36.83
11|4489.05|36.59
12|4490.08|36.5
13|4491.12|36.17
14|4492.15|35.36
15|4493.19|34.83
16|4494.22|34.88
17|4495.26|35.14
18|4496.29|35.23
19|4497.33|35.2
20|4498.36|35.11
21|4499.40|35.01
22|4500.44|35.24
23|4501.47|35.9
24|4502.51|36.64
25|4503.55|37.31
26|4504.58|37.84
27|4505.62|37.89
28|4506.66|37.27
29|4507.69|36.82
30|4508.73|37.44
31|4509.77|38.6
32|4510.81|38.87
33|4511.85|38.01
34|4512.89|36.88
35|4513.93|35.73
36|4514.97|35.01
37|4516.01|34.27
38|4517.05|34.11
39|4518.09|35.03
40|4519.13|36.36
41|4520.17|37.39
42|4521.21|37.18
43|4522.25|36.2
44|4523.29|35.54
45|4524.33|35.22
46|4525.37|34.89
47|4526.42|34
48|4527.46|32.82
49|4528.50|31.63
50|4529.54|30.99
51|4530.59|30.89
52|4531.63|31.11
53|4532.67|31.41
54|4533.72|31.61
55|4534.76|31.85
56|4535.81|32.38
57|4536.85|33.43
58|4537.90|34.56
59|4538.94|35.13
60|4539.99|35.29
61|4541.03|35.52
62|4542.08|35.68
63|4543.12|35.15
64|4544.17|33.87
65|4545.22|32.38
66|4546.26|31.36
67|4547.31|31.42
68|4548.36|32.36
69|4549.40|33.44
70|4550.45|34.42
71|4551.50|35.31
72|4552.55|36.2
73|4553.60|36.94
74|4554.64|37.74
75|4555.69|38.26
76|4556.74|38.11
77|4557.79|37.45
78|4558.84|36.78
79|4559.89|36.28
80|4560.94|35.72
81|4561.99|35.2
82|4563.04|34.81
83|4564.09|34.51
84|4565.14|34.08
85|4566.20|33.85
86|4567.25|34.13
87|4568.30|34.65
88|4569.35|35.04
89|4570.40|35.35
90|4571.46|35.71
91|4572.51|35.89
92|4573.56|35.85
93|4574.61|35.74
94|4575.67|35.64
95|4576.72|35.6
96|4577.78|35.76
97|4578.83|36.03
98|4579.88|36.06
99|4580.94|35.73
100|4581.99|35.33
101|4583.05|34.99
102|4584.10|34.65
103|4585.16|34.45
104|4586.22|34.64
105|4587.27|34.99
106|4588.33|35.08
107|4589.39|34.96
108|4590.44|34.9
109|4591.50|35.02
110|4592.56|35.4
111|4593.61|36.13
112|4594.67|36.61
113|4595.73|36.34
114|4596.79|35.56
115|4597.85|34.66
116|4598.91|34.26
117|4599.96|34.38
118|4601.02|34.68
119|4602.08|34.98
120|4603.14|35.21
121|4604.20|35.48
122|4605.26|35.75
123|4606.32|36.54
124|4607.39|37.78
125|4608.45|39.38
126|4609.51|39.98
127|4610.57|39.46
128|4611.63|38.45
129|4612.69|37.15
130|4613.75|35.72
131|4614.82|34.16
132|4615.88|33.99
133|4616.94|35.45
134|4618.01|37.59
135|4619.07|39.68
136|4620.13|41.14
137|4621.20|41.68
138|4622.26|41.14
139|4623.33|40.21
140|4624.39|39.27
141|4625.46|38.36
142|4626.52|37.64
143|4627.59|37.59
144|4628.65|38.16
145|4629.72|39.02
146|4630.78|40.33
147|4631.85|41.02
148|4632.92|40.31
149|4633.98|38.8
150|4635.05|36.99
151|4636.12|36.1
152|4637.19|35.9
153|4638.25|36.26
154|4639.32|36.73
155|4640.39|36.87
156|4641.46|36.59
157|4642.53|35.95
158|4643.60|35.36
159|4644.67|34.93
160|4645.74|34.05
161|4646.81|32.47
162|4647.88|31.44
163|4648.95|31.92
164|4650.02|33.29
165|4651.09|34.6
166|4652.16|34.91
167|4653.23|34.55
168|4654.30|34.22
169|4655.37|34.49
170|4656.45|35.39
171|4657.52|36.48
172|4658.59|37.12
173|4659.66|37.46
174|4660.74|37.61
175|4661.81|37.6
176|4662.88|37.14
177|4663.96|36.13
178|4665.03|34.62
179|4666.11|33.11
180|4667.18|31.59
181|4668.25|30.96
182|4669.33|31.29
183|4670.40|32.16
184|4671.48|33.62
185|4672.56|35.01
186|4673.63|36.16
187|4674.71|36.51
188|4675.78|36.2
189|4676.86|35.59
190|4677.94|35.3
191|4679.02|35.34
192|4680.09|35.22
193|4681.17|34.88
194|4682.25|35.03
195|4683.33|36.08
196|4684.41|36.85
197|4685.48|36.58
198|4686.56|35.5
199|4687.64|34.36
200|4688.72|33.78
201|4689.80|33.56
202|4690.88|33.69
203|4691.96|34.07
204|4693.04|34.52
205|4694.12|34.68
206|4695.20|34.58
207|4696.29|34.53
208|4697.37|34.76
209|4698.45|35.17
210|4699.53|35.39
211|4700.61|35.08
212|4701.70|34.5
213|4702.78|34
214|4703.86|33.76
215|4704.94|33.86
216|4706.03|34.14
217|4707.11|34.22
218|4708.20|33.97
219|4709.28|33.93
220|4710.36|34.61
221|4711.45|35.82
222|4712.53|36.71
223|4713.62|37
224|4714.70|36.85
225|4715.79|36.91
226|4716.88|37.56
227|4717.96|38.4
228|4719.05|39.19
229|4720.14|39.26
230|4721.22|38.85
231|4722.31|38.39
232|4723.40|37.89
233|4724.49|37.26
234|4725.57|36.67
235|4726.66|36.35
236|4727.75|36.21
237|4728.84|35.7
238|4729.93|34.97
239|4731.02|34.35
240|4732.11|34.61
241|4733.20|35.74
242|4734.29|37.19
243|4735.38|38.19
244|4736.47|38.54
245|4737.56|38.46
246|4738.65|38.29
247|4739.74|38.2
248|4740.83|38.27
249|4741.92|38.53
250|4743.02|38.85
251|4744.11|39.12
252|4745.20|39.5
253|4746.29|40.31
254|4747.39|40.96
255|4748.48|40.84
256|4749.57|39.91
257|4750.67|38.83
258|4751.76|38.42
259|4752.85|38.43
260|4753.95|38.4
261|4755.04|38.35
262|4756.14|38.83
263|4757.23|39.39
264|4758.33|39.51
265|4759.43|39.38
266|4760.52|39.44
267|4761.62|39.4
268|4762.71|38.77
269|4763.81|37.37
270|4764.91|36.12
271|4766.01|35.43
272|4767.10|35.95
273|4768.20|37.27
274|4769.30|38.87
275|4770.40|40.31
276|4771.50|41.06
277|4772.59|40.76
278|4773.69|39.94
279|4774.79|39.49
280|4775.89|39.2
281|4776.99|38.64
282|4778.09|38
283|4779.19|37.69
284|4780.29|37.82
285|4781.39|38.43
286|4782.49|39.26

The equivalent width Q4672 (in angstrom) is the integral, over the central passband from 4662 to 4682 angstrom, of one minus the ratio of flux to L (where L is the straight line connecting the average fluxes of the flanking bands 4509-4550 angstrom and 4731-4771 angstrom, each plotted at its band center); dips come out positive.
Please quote 1.29 angstrom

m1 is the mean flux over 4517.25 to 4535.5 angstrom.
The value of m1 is 33.8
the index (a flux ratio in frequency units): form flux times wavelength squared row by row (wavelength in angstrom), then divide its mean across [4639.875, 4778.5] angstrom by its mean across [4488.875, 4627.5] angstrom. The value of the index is 1.09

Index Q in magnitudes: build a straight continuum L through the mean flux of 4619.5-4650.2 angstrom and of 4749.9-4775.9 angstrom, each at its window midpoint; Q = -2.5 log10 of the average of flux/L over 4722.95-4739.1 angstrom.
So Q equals 0.05 mag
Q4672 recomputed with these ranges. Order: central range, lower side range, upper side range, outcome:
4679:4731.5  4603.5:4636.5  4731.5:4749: 3.8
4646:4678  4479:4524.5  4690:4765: 1.8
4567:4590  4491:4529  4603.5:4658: 0.7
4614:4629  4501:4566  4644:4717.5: -1.4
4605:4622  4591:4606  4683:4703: -1.2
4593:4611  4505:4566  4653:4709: -0.7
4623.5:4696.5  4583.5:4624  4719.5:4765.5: 3.1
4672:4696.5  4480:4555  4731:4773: 1.5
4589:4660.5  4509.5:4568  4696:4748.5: -1.7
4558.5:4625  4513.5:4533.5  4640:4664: -2.7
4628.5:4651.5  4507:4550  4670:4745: -0.5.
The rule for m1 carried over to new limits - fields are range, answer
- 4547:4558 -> 35.6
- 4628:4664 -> 36.2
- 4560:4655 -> 36.1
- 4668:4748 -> 36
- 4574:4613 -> 35.9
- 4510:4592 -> 34.9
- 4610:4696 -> 36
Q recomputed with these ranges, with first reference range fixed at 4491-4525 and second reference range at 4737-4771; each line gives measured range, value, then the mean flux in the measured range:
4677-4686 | 0.07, 35.7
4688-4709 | 0.11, 34.3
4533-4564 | 0.06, 34.8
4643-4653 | 0.12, 33.7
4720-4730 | 0.04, 37.2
